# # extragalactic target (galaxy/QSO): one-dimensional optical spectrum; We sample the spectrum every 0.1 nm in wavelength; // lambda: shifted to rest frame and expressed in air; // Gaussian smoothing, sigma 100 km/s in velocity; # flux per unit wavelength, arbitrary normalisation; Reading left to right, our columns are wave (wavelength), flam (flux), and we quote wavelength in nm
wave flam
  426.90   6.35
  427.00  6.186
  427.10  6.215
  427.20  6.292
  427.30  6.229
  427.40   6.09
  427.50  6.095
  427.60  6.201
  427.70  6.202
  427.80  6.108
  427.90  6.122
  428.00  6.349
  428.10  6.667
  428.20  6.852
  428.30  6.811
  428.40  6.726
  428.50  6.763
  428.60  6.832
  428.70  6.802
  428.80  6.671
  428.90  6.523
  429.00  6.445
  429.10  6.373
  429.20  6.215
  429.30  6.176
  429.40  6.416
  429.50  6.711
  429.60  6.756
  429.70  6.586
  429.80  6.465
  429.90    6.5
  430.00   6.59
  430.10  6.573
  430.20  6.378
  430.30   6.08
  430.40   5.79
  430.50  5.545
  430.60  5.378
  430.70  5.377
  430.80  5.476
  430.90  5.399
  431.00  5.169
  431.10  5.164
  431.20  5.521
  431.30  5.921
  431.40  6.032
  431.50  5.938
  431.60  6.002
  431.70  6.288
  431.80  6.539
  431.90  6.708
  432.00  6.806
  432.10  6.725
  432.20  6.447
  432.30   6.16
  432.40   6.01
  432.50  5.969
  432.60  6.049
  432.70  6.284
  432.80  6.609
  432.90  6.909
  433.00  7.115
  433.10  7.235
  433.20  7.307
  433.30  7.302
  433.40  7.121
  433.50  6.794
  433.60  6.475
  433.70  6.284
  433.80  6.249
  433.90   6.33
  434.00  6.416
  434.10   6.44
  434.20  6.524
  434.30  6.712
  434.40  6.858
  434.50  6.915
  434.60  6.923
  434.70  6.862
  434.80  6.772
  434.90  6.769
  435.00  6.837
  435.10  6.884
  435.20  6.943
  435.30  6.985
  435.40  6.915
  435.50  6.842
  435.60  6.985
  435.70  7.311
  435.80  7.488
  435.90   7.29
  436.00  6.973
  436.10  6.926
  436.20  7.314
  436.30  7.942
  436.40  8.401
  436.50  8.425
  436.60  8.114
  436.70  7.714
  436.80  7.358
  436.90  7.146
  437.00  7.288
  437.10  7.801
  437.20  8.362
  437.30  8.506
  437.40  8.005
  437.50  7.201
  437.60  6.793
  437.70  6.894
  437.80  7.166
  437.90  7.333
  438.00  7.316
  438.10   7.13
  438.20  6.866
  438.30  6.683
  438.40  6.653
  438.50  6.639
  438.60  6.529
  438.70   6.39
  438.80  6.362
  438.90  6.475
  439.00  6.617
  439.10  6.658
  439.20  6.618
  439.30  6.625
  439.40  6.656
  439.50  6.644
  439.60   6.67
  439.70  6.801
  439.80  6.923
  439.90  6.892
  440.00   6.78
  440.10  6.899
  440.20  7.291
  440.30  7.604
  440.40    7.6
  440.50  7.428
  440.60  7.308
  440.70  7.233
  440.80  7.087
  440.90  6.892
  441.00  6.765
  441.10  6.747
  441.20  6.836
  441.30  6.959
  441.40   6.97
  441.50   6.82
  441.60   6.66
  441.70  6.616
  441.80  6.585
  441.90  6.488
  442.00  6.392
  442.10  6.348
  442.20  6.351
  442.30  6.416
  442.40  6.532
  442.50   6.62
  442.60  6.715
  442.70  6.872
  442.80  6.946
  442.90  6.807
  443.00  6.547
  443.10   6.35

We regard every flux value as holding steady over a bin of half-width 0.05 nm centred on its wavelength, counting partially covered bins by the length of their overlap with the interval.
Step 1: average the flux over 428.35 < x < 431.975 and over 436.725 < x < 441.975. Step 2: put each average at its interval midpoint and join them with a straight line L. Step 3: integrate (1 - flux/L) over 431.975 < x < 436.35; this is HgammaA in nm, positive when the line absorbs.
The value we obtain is -0.168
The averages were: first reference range 6.19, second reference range 6.99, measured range 6.8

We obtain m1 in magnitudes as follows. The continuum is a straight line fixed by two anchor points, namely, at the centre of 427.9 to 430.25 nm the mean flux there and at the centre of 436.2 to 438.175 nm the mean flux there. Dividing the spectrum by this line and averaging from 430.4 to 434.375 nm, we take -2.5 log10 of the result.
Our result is 0.12 mag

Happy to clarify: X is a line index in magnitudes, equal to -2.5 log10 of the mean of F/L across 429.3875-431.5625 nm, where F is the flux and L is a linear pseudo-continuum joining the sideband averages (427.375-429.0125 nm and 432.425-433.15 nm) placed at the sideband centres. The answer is 0.10 mag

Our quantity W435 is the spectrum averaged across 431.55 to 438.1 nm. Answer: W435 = 6.99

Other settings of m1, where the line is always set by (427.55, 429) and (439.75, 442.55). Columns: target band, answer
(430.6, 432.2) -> 0.12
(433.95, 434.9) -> 0.00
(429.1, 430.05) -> 0.01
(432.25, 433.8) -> 0.00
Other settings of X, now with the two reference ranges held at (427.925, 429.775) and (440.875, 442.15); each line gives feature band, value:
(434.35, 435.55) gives -0.038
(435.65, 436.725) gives -0.149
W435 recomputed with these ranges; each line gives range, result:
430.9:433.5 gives 6.36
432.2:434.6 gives 6.61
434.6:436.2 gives 6.99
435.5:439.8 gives 7.16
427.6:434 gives 6.35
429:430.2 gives 6.48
